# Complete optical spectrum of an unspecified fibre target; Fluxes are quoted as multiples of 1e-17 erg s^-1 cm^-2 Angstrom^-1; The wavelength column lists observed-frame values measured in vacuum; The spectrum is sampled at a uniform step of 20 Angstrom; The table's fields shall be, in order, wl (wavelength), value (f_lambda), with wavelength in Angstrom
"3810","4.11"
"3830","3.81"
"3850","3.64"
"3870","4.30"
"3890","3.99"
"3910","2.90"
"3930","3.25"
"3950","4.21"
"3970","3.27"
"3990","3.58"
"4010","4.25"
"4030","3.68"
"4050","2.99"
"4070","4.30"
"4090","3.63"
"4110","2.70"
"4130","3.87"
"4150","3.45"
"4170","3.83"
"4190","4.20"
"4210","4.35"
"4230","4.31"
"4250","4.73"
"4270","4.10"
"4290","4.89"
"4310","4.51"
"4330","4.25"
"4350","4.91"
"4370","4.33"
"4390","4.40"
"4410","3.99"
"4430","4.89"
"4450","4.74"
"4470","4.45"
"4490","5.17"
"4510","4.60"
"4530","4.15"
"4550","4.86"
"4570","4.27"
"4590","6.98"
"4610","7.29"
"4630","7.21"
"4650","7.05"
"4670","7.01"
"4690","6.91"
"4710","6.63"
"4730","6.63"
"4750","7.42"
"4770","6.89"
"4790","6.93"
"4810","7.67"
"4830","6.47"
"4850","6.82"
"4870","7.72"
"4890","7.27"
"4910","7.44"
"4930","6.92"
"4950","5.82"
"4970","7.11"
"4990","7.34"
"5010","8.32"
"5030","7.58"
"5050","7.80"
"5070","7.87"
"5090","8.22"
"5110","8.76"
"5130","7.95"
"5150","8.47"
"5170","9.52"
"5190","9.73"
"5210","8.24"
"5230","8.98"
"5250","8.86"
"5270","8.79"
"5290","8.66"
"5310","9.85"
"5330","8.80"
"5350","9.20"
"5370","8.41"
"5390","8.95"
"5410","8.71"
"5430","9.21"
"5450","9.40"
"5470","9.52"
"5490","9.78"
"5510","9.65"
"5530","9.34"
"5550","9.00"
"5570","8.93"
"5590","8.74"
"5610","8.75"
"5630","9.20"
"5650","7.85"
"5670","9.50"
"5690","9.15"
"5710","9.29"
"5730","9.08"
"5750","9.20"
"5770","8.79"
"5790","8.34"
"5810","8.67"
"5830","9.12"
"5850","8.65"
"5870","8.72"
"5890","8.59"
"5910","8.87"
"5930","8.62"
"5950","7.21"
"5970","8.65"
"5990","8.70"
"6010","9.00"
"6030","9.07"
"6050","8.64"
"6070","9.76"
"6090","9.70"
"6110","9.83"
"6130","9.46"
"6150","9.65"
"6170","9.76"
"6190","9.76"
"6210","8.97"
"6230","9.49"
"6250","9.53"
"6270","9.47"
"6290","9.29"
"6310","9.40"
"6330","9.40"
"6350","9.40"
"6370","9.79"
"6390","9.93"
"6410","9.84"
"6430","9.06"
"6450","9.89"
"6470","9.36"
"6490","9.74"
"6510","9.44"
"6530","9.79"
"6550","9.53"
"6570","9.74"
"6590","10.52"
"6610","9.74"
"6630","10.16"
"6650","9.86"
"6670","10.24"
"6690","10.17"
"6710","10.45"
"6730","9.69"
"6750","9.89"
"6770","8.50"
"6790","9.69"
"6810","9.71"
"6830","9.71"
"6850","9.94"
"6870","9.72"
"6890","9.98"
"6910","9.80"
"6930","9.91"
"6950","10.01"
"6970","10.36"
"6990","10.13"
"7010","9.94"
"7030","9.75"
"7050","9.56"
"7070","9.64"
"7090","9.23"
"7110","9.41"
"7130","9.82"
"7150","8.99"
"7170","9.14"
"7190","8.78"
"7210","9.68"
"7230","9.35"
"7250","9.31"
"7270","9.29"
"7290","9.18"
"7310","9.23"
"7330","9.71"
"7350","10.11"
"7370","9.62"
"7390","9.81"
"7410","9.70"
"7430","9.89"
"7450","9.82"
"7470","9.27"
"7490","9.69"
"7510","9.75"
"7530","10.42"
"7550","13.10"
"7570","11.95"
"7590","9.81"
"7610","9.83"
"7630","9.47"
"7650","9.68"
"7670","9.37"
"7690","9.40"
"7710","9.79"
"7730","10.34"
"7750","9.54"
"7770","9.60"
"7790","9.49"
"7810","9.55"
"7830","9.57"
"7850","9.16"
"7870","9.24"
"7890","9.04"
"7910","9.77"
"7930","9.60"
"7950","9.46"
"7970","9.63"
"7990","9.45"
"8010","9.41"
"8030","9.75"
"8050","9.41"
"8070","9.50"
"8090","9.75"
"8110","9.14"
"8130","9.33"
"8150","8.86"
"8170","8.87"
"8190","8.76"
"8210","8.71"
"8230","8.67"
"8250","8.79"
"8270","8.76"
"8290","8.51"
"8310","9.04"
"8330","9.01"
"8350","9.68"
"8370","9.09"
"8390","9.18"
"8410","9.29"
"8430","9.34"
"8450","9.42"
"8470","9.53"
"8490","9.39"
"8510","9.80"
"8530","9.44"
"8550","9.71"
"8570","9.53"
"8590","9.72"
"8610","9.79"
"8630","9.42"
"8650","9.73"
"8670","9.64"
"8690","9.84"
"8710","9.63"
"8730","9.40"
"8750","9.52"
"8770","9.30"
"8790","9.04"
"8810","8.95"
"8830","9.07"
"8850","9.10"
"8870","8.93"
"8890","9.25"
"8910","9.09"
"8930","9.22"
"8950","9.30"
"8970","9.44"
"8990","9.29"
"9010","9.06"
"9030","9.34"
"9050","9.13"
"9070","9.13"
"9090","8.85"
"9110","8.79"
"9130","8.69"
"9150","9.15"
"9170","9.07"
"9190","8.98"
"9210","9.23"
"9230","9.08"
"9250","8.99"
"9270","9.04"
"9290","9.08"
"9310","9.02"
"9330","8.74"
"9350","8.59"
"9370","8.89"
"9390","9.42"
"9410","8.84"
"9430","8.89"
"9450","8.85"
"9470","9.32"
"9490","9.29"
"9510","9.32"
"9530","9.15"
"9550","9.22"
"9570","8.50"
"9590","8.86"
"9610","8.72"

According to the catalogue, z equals 0.149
